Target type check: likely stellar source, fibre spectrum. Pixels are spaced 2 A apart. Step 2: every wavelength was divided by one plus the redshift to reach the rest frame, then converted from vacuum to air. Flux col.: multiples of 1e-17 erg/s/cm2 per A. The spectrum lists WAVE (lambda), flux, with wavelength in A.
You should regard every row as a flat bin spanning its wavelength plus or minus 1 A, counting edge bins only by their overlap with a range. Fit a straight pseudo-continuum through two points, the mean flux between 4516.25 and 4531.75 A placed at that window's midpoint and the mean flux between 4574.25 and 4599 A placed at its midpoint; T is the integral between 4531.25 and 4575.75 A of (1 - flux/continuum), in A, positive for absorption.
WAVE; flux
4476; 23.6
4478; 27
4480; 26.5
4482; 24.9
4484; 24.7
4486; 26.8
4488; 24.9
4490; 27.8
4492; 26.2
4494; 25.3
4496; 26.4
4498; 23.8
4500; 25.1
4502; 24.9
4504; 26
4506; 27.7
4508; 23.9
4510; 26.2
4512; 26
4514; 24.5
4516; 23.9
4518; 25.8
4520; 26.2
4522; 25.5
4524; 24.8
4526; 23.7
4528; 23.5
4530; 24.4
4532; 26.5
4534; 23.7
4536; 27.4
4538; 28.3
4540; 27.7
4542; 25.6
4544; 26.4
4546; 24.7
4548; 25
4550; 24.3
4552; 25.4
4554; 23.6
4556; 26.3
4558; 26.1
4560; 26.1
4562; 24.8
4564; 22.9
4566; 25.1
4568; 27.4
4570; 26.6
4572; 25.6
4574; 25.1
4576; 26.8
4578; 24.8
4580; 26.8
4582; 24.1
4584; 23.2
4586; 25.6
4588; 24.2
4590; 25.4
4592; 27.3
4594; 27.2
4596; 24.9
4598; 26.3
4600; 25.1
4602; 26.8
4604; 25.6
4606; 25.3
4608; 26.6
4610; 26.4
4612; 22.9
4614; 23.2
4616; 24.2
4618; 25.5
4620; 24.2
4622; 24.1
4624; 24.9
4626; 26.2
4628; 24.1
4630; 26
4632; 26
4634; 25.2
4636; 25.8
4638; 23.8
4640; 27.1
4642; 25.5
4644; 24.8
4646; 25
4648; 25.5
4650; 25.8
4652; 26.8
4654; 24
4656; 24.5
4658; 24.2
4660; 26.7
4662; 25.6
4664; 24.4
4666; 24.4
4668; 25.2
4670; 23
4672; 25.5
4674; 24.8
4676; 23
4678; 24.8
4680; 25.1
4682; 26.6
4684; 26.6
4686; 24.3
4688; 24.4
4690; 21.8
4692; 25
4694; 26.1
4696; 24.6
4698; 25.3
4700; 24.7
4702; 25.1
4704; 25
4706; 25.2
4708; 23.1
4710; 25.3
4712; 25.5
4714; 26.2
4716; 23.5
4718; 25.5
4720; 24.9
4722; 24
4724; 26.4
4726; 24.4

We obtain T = -0.9 A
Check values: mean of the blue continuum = 24.9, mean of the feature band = 25.7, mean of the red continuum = 25.5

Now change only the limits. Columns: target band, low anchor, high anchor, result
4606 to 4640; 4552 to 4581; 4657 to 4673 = 0.2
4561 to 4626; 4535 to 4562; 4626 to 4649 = 0.8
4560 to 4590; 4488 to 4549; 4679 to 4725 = 0.1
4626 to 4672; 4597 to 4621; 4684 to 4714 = -0.3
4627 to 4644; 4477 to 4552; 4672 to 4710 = -0.3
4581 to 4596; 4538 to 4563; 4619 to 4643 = 0.1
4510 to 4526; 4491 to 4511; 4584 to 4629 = 0.2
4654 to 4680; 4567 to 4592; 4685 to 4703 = 0.2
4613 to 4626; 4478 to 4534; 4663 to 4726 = 0.3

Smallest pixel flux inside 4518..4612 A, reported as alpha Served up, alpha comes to 22.9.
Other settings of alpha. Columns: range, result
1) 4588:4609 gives 24.2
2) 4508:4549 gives 23.5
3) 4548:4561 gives 23.6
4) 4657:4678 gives 23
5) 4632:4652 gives 23.8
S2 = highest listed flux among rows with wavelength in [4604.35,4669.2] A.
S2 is 27.1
